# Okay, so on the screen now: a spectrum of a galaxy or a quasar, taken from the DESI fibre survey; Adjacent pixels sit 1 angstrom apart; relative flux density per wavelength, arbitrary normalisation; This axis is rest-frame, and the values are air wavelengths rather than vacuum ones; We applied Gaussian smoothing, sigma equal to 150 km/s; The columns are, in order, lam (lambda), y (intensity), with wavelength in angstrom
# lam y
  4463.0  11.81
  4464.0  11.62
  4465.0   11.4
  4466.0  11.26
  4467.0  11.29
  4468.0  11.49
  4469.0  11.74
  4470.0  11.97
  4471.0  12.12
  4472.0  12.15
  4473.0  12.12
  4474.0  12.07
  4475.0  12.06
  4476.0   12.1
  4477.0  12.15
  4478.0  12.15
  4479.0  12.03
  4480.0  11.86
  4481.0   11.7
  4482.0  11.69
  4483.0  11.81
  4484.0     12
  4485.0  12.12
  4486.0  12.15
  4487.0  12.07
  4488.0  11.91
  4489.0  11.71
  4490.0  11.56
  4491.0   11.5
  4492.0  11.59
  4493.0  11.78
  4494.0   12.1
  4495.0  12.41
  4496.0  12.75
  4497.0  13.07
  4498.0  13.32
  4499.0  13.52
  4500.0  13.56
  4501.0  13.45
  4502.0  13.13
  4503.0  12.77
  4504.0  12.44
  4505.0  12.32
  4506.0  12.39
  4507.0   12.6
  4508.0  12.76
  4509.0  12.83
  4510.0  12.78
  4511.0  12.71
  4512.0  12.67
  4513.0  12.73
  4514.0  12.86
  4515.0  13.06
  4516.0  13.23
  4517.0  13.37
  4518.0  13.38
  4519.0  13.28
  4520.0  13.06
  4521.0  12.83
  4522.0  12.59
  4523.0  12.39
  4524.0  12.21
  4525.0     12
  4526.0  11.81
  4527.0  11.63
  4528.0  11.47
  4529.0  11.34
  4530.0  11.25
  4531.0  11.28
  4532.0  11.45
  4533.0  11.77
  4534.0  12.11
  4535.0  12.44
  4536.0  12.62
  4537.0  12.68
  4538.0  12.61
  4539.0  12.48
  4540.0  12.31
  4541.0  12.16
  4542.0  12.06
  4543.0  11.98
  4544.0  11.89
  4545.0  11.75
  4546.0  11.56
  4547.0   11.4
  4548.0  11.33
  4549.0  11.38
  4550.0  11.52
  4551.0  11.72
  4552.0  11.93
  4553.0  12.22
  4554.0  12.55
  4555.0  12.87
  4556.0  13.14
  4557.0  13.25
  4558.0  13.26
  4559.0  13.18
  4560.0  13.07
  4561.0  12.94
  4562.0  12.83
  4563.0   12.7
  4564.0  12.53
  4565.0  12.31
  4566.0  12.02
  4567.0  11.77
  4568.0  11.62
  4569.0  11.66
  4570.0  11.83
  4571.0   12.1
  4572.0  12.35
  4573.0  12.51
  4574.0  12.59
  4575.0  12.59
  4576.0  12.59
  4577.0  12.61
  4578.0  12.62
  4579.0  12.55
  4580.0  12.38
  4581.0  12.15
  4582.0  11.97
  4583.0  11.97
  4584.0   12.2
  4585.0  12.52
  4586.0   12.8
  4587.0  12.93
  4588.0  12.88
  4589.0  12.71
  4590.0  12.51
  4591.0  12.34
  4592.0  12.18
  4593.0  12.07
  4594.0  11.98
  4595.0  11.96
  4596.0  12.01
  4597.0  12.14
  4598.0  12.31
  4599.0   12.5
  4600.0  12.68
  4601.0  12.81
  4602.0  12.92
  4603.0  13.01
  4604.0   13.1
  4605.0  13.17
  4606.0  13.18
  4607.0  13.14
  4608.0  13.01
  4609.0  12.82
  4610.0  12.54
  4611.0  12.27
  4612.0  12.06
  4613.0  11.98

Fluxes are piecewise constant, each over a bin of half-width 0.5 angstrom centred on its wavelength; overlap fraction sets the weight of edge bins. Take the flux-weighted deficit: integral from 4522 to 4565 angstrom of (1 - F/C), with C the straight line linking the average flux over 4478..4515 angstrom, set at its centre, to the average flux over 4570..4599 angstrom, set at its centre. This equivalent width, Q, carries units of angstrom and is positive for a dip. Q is 0.7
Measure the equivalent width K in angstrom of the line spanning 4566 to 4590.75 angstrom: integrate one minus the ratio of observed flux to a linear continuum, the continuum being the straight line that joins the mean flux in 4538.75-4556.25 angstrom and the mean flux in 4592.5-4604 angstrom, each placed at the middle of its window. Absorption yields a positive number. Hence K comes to -0.2 angstrom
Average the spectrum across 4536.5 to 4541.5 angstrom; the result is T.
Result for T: 12.4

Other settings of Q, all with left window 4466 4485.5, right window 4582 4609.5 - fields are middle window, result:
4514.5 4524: -0.6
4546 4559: 0.1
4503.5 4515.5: -0.6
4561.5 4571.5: 0.2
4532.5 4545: 0.0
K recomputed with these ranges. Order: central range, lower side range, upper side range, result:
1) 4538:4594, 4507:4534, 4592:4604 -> 0.5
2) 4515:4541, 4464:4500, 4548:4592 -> -0.2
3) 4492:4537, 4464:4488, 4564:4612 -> -1.7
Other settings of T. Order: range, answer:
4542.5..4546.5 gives 11.8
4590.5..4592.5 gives 12.3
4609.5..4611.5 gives 12.4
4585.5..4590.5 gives 12.8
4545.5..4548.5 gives 11.4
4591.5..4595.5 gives 12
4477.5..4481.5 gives 11.9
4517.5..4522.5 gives 13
